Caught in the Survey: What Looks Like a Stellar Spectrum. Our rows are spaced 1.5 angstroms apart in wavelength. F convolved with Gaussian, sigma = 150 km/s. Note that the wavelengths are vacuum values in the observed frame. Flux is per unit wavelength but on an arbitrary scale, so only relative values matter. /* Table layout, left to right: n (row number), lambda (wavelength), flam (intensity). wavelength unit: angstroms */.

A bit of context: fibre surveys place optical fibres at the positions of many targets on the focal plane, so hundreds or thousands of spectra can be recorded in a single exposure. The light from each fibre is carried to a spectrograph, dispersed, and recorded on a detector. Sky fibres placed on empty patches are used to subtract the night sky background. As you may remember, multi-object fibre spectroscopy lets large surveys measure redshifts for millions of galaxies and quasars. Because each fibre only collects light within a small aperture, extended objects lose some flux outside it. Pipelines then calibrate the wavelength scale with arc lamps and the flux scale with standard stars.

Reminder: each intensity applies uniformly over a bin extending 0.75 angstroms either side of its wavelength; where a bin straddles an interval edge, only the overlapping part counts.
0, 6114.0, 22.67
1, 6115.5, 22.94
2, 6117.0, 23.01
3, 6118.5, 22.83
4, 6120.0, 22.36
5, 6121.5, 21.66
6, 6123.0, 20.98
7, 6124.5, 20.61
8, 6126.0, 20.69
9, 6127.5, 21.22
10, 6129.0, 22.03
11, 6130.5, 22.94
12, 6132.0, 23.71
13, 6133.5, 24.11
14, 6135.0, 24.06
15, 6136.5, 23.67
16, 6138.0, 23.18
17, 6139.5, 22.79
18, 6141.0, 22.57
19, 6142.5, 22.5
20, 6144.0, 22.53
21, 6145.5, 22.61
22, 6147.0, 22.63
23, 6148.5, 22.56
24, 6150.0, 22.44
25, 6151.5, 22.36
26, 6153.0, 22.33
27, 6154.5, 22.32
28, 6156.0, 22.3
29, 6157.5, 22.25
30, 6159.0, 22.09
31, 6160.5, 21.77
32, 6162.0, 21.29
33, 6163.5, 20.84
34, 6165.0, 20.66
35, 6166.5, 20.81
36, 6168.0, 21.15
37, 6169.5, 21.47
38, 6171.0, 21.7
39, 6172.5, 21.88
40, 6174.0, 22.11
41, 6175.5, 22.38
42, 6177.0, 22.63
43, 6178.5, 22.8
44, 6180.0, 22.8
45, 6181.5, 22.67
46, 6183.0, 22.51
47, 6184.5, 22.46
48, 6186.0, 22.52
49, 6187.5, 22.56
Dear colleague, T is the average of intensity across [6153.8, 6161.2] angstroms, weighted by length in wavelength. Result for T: 22.1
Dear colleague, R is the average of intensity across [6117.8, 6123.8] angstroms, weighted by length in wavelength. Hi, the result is 21.9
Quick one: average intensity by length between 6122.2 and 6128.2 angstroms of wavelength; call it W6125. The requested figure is 20.9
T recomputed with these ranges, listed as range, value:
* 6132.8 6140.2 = 23.6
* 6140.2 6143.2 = 22.5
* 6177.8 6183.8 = 22.7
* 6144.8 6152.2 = 22.5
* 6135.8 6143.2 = 22.9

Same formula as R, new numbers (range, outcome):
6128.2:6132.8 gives 22.9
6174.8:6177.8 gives 22.5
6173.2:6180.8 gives 22.5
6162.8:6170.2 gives 21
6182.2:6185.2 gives 22.5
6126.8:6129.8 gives 21.7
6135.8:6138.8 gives 23.4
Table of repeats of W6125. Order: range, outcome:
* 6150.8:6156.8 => 22.3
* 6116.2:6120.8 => 22.7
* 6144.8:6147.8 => 22.6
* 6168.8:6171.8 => 21.6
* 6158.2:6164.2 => 21.5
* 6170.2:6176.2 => 22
